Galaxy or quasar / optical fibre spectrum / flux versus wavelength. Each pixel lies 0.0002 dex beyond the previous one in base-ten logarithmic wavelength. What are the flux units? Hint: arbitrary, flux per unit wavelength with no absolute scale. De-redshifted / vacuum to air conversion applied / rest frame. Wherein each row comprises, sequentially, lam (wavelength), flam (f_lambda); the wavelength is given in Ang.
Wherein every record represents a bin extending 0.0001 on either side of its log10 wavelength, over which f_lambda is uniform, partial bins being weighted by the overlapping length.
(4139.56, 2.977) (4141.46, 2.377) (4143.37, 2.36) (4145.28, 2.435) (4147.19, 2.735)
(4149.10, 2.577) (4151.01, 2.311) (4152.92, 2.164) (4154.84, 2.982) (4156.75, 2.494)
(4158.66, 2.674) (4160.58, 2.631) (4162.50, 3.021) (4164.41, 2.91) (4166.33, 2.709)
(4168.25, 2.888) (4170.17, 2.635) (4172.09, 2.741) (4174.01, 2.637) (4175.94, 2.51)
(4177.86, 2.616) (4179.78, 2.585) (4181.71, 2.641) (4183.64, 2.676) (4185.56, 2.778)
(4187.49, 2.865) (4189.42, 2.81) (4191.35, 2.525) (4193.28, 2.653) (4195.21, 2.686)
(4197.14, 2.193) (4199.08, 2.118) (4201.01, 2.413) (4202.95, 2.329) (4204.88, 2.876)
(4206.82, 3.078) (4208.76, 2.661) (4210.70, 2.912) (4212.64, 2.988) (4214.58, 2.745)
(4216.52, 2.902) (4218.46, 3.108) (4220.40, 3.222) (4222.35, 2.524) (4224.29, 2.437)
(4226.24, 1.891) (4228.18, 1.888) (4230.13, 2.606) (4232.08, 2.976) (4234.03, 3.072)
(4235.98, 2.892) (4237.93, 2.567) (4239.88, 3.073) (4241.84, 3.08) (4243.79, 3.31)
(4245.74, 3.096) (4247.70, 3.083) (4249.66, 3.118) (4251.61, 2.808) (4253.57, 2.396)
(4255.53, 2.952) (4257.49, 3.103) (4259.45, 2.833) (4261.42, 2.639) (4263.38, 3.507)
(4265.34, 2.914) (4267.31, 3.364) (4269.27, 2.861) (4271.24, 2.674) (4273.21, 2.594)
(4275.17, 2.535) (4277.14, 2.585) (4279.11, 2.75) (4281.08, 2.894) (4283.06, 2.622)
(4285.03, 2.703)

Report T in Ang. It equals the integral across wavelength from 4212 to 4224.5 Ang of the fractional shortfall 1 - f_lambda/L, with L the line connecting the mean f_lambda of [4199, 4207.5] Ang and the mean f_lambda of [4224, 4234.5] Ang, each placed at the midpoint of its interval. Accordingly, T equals -1.8 Ang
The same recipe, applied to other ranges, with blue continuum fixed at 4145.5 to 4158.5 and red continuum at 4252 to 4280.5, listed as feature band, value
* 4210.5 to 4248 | -0.9 Ang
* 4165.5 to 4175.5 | -0.5 Ang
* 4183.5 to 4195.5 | -0.3 Ang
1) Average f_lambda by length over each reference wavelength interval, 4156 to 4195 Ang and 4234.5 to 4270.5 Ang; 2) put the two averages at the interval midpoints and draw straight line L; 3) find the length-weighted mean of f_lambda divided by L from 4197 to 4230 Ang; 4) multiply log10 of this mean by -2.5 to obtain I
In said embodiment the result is 0.09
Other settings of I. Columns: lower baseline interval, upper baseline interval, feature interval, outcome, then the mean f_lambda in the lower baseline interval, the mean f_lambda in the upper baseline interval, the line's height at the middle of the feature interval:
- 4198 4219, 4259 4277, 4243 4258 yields -0.06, 2.73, 2.87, 2.83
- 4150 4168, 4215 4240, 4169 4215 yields 0.01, 2.66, 2.69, 2.68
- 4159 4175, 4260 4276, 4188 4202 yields 0.12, 2.77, 2.89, 2.8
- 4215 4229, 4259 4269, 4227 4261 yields -0.01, 2.58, 3.05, 2.83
